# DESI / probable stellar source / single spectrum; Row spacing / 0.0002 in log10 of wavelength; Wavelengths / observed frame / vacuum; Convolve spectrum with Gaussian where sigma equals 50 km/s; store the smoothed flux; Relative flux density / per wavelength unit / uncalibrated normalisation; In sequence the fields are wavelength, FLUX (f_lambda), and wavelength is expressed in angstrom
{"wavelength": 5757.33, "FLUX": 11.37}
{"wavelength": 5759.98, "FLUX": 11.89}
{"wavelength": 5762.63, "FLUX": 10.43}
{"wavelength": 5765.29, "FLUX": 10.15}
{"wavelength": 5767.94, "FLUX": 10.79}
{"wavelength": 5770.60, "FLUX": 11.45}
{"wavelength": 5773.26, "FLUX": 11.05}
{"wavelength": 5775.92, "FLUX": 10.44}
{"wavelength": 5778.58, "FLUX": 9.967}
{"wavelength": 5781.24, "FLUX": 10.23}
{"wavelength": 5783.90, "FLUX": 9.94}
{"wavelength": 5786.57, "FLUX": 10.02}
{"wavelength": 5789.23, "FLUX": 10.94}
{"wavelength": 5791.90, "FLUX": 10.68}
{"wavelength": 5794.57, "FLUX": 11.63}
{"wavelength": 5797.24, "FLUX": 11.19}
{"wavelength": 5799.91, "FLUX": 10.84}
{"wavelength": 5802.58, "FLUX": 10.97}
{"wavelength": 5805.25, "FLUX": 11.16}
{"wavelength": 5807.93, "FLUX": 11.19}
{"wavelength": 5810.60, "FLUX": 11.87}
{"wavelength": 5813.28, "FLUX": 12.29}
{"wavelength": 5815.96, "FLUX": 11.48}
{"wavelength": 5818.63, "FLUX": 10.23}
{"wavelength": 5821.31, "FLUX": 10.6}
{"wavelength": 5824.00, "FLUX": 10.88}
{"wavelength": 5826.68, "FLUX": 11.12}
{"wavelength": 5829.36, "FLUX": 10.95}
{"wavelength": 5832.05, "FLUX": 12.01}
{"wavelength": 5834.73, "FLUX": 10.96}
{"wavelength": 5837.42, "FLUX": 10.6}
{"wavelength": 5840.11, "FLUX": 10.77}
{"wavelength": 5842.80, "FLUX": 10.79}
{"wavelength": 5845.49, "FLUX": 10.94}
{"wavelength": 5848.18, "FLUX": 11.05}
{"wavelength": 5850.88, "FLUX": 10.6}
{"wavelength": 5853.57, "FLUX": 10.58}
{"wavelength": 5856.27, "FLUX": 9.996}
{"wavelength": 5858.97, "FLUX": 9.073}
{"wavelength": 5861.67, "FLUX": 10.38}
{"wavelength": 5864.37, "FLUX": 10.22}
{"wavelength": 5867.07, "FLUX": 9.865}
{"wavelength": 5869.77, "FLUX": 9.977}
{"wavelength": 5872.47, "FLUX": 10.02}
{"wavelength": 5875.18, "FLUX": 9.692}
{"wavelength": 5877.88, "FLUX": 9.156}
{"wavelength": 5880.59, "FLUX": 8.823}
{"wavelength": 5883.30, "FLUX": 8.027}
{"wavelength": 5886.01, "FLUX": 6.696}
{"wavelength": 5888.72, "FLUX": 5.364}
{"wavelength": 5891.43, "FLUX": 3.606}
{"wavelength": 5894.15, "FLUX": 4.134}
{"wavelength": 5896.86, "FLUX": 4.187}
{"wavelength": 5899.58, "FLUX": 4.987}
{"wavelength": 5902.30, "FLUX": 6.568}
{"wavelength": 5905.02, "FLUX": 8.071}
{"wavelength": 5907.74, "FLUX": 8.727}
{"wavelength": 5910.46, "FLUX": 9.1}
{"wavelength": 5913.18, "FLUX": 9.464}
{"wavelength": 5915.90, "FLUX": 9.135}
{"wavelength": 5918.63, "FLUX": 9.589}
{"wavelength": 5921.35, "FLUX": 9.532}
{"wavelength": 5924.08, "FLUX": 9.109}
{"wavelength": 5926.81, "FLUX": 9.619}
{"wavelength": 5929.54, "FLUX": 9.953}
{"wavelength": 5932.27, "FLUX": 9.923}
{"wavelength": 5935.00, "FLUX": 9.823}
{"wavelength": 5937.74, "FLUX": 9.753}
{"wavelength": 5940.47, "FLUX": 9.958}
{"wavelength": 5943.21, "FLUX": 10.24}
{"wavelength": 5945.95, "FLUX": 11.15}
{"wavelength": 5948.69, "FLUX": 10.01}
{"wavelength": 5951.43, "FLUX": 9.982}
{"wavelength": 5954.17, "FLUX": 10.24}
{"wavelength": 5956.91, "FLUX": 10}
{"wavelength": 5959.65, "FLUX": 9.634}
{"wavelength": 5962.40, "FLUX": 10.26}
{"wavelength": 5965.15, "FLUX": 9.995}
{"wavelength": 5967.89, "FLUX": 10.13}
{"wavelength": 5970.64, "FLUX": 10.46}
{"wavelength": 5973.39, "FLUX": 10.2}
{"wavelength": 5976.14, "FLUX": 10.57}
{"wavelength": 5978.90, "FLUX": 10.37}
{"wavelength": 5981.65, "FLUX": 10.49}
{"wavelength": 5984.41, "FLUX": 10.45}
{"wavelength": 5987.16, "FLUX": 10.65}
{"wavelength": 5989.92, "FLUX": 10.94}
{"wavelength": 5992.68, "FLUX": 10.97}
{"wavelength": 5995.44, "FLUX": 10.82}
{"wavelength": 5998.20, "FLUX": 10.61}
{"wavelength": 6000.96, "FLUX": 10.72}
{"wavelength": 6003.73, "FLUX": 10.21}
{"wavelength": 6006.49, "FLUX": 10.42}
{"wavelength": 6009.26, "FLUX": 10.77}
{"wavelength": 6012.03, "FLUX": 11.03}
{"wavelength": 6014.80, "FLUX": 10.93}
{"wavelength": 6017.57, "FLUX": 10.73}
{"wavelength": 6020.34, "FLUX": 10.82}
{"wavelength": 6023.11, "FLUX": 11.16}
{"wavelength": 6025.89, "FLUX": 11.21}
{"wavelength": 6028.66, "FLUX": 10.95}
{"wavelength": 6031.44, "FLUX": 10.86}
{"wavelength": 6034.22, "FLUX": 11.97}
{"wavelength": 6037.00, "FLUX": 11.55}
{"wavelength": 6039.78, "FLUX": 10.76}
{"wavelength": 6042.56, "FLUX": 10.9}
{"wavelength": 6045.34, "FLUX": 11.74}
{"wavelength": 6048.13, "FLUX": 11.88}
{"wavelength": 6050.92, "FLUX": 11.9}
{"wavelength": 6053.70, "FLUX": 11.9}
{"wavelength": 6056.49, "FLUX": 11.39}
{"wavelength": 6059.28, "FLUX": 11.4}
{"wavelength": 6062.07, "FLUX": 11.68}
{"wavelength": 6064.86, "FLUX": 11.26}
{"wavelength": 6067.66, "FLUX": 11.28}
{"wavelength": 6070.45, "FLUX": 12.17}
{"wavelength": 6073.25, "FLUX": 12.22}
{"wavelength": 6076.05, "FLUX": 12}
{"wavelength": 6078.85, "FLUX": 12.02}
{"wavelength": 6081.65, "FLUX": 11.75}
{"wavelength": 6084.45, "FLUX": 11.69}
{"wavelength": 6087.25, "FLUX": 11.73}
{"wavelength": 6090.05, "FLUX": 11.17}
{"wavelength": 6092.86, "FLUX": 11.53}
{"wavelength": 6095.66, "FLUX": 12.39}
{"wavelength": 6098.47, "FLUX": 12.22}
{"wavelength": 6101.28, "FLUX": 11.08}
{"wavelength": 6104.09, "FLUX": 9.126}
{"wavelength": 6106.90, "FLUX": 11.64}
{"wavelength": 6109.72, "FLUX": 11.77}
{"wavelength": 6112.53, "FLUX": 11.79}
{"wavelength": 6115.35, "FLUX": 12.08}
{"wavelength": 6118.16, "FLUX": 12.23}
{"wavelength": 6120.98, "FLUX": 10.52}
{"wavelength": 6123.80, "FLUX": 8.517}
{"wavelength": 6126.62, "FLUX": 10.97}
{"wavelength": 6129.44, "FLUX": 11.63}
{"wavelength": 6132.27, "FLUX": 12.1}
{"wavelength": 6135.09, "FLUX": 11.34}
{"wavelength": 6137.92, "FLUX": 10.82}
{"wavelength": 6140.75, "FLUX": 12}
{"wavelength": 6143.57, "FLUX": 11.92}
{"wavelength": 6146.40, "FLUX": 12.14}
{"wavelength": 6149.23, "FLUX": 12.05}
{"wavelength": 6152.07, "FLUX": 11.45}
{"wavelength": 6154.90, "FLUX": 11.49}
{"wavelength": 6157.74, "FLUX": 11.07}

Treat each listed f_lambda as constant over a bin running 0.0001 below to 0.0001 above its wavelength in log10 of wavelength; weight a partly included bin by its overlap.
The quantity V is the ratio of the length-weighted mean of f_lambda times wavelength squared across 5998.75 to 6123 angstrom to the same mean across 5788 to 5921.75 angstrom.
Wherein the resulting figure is 1.27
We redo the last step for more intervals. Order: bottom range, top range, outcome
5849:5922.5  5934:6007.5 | 1.27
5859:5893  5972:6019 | 1.31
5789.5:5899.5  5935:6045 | 1.14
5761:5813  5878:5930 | 0.73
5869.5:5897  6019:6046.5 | 1.62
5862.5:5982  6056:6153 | 1.36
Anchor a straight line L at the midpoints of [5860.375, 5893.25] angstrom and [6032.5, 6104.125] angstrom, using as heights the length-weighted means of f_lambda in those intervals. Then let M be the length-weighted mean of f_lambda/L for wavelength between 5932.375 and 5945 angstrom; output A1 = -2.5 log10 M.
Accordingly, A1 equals -0.06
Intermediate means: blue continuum 8.42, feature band 9.98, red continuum 11.6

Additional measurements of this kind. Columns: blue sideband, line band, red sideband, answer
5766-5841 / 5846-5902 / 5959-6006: 0.28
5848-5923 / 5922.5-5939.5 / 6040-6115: -0.06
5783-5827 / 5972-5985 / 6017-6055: 0.08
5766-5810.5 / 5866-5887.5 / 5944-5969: 0.16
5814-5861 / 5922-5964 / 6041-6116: 0.12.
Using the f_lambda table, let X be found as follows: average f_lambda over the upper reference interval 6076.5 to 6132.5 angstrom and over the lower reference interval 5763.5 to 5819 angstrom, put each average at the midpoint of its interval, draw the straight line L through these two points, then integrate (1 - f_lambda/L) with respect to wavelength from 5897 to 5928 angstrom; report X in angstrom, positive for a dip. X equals 7.6 angstrom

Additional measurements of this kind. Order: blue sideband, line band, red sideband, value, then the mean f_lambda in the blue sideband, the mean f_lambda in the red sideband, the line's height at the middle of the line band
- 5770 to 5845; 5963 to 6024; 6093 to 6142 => 3.0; 10.9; 11.3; 11.2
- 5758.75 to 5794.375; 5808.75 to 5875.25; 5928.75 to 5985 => -1.4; 10.6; 10.2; 10.5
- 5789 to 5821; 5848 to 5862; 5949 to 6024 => 1.0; 11.2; 10.5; 11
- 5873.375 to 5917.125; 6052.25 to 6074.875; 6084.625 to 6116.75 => -2.0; 7.26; 11.5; 10.7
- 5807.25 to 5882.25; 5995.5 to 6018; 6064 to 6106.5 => 1.1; 10.6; 11.6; 11.2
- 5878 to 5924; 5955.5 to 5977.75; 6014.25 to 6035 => -2.0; 7.36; 11.1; 9.32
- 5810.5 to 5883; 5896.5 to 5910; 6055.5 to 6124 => 4.9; 10.5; 11.5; 10.7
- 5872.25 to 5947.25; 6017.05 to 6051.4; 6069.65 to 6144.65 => -3.1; 8.35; 11.5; 10.3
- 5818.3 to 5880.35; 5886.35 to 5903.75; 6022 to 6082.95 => 9.4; 10.4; 11.5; 10.7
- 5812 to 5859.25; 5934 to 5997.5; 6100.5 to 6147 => 4.2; 10.9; 11.3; 11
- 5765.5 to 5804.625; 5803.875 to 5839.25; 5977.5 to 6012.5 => -1.6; 10.7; 10.6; 10.7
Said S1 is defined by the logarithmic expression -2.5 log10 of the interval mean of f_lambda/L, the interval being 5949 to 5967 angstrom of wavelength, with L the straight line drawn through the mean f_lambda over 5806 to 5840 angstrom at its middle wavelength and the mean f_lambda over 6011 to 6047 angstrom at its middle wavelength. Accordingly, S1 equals 0.115 mag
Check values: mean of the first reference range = 11.2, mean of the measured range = 10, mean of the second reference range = 11.1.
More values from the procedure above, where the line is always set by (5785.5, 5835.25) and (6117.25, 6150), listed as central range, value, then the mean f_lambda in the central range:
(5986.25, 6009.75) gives 0.056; 10.7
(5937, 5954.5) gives 0.102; 10.2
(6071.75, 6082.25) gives -0.067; 12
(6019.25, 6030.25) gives 0.021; 11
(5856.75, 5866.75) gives 0.130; 9.9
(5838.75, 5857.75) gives 0.048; 10.7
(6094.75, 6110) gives 0.000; 11.3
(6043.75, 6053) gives -0.052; 11.8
